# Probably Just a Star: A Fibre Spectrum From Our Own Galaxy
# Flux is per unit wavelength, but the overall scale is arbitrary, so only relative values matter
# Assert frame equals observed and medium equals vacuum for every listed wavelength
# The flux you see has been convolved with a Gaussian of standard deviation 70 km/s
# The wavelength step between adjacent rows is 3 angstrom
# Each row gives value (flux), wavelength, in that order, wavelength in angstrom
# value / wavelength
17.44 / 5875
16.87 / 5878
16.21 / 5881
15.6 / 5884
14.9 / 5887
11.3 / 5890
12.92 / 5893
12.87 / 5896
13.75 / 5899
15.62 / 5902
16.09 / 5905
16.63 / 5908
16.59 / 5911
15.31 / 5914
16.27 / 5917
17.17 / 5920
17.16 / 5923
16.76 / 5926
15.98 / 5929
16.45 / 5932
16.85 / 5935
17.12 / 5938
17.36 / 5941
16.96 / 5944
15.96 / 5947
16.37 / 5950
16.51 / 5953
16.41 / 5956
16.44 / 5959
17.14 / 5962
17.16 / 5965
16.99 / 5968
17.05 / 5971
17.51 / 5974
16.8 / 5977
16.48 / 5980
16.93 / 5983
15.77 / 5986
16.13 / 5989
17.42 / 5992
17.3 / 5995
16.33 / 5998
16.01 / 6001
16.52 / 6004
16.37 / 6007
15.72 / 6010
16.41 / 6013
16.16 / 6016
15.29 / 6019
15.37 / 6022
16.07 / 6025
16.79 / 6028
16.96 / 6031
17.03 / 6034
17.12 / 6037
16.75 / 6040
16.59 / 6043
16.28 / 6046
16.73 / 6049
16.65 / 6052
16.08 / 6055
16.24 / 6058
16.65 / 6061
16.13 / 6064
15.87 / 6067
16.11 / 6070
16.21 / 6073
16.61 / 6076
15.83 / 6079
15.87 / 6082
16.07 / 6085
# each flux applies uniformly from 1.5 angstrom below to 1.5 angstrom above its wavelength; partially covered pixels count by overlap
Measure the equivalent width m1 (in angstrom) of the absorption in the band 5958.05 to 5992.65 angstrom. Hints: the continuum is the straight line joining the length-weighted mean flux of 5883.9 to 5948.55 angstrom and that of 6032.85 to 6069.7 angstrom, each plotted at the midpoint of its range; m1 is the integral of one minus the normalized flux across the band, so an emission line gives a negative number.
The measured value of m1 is -1.6 angstrom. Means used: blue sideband 15.7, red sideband 16.5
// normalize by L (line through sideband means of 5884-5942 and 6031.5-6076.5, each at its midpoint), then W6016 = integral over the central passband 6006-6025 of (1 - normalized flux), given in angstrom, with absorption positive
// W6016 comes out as 0.4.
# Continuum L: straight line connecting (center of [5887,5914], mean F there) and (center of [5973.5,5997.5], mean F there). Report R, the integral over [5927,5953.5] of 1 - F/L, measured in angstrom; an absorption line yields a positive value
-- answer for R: -1.8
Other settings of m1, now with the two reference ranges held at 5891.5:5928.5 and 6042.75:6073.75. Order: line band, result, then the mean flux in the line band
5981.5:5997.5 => -0.70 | 16.7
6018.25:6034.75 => -0.10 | 16.3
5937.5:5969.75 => -1.92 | 16.8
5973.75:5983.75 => -0.58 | 16.9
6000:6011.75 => -0.08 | 16.2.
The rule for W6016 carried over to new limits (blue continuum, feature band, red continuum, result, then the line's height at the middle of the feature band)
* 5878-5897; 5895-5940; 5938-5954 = -1.7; 15.5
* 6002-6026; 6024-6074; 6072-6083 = -1.3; 16.1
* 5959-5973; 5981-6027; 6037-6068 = 1.4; 16.8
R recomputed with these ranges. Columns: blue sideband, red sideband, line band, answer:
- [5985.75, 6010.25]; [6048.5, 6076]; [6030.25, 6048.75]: -0.5 angstrom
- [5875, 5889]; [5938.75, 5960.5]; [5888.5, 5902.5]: 2.5 angstrom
